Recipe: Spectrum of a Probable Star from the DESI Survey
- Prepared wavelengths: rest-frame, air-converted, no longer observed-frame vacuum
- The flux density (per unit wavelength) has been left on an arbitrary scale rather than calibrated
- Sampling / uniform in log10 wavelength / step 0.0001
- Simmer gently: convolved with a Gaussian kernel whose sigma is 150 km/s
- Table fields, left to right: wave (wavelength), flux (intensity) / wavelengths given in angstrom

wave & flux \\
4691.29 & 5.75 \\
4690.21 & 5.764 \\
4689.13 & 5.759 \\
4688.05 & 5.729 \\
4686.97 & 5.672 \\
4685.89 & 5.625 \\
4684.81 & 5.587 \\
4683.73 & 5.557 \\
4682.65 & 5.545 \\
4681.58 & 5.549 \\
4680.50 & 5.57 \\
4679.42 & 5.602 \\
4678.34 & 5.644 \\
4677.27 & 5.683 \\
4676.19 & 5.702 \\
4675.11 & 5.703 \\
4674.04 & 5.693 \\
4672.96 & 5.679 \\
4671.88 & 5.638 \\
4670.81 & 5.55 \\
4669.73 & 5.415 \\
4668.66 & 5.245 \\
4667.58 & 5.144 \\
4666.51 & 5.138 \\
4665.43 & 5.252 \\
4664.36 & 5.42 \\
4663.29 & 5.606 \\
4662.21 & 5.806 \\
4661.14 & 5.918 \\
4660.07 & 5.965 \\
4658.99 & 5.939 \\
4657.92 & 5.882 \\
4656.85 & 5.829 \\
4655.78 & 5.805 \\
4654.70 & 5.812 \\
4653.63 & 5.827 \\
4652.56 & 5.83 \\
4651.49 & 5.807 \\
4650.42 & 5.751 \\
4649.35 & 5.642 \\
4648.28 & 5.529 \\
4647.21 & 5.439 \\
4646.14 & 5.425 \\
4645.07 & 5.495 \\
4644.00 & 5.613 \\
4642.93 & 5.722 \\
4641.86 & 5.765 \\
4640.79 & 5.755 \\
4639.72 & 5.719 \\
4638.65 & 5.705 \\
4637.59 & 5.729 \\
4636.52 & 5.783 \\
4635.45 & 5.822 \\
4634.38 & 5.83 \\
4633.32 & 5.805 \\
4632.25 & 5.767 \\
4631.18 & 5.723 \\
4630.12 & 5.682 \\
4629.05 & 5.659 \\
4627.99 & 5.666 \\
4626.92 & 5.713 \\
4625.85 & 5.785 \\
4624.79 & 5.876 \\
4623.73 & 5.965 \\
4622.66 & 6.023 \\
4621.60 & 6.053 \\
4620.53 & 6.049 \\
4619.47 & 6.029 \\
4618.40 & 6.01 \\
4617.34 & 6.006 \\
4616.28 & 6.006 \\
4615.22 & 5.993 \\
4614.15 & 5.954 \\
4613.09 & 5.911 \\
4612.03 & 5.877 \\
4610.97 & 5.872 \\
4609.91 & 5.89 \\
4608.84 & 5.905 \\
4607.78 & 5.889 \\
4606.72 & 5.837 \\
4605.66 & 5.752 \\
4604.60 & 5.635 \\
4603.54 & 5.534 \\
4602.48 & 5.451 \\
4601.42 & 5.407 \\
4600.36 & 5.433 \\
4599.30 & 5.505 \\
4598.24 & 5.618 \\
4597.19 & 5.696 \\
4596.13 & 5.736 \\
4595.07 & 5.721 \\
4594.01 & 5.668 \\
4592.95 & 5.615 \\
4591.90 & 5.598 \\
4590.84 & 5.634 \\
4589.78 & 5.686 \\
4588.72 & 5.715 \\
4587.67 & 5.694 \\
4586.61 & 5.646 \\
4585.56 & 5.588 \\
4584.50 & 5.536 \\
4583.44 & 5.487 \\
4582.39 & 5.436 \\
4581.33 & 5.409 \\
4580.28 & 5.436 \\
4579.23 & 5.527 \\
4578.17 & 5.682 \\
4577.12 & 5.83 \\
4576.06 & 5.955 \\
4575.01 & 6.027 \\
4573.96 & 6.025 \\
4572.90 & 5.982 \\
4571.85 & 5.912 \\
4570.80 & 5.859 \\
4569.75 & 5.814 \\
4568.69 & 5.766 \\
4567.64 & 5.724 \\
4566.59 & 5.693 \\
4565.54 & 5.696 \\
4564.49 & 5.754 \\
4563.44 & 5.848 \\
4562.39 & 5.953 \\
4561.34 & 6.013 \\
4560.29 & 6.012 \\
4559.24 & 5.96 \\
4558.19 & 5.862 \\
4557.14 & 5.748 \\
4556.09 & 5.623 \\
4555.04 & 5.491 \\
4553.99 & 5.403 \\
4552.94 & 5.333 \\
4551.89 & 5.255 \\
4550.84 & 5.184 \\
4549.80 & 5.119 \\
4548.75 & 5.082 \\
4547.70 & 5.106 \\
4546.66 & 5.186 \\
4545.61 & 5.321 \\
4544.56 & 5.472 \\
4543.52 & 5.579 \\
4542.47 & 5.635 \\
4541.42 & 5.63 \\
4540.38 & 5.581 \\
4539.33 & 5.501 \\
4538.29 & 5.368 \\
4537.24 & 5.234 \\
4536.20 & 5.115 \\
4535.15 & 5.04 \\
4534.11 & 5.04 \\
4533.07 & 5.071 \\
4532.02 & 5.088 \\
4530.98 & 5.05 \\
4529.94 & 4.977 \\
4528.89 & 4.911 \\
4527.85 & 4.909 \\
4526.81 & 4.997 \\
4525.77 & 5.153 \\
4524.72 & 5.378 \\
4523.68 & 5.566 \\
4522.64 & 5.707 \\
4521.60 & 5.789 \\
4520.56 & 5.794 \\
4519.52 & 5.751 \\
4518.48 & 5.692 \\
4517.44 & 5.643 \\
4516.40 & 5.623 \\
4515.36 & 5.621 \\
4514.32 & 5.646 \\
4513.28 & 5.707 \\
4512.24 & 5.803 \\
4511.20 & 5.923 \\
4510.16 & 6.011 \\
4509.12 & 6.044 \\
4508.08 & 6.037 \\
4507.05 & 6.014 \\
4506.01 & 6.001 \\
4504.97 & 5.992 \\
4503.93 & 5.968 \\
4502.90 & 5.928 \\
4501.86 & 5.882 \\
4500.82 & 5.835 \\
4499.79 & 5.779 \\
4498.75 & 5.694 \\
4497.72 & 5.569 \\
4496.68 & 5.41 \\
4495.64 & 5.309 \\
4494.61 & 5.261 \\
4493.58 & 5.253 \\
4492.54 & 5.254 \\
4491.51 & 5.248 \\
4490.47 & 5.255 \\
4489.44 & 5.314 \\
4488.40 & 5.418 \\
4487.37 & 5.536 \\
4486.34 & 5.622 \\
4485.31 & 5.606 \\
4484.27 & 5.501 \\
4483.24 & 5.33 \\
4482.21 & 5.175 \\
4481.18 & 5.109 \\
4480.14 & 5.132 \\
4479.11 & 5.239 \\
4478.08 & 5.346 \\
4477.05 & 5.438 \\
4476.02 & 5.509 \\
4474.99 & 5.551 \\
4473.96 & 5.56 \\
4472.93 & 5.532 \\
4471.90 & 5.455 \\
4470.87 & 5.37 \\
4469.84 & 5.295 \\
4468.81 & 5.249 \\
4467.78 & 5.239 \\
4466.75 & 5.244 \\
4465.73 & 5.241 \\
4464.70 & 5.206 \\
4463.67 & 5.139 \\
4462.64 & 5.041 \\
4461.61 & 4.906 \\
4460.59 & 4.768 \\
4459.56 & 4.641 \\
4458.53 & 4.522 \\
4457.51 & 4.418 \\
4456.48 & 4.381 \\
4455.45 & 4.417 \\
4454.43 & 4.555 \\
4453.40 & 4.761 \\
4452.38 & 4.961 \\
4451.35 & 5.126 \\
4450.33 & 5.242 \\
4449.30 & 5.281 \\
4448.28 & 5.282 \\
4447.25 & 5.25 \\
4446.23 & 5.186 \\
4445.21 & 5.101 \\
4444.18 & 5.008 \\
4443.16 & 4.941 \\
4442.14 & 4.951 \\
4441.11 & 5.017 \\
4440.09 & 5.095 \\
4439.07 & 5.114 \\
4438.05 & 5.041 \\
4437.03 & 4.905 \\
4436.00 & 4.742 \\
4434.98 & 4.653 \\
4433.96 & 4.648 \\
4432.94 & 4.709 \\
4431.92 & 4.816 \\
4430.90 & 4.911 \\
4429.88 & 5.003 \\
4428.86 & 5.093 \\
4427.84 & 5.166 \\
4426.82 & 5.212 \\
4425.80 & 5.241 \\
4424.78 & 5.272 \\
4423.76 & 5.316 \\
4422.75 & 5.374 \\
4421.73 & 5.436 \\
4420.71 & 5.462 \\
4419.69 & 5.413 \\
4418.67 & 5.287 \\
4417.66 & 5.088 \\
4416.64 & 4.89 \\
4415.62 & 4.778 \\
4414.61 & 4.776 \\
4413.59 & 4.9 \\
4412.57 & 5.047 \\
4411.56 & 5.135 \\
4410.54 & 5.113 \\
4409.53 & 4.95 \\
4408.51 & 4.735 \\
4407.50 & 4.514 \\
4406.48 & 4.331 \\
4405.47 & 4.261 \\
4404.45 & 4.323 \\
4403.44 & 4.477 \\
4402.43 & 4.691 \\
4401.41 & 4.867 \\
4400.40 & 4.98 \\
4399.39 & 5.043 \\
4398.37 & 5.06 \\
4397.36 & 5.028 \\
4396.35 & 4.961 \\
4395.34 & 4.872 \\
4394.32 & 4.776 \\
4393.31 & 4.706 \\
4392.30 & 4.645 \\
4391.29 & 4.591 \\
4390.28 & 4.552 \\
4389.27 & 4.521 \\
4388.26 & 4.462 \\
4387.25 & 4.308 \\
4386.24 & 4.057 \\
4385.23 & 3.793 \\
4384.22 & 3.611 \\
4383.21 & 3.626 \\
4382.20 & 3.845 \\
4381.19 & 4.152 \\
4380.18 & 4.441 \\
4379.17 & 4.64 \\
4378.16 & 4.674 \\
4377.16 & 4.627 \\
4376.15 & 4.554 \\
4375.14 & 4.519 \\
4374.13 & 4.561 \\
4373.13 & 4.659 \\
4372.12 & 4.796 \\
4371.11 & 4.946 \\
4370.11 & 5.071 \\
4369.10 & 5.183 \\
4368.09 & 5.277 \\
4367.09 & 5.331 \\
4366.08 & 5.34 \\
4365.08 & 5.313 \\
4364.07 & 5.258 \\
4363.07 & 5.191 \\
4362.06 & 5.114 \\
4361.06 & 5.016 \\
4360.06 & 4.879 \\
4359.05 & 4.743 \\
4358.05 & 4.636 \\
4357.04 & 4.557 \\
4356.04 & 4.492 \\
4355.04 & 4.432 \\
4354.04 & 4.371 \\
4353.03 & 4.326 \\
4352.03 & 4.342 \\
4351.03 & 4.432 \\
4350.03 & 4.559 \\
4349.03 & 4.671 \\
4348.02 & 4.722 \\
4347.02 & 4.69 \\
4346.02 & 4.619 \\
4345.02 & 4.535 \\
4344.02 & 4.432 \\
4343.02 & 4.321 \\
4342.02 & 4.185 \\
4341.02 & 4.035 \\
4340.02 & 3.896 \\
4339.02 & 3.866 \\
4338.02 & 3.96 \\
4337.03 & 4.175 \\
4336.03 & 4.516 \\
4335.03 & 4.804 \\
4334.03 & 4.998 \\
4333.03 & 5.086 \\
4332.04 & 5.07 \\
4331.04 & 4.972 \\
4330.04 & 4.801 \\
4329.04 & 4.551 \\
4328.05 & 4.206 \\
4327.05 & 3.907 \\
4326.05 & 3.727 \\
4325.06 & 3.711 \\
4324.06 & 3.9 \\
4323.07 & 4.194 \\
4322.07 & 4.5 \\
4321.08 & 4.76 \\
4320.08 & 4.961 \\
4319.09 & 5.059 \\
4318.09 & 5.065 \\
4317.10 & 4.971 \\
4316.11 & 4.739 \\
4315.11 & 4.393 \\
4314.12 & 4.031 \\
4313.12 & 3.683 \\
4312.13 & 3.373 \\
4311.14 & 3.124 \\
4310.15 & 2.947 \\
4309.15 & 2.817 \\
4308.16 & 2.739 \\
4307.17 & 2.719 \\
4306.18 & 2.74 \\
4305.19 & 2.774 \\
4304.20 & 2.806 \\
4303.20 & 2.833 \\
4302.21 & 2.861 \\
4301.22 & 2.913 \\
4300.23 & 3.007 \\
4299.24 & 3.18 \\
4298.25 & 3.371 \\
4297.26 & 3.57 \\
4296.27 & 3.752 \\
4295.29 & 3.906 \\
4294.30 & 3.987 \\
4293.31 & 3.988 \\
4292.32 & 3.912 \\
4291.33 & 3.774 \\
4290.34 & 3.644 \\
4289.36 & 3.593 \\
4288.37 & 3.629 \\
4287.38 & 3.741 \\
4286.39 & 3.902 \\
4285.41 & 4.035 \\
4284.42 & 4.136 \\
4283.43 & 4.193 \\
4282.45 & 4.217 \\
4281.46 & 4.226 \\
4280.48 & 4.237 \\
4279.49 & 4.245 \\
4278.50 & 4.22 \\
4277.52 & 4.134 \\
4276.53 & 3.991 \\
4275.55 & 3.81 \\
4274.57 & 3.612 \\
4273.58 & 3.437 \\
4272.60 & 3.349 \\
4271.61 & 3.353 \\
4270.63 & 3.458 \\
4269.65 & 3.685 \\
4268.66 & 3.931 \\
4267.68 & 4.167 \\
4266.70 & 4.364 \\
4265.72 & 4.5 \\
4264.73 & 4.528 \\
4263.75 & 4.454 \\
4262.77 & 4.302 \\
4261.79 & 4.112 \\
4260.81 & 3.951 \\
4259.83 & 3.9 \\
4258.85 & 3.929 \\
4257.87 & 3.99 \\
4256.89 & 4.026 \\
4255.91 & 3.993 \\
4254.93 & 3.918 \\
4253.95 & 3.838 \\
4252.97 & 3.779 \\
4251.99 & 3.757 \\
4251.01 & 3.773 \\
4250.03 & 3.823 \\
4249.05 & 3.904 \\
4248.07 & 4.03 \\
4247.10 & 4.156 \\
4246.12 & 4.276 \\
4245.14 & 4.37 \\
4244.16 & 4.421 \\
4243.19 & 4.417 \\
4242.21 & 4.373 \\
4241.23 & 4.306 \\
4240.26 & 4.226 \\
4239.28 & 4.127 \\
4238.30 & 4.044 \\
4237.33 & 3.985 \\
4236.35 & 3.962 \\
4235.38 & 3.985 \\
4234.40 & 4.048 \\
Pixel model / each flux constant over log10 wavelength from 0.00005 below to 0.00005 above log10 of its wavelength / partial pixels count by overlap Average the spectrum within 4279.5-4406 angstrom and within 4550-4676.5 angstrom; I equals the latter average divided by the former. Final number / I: 1.3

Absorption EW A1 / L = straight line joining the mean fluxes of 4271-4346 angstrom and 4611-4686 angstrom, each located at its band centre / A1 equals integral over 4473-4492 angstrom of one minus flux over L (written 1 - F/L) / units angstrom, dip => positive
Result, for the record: -2.1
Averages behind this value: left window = 3.94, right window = 5.72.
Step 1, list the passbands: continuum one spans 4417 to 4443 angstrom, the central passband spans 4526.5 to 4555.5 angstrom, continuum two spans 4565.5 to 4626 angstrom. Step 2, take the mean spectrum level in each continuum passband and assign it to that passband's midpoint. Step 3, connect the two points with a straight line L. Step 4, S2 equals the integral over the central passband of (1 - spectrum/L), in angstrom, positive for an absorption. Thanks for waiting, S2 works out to 1.5 angstrom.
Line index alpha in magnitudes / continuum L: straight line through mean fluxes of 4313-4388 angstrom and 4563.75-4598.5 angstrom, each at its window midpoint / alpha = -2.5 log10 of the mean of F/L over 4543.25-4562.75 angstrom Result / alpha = 0.01 mag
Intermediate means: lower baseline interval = 4.54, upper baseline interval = 5.7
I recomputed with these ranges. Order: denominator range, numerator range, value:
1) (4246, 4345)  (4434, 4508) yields 1.33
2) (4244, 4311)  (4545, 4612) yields 1.51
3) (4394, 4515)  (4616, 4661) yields 1.12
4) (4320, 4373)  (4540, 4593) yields 1.22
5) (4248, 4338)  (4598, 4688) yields 1.45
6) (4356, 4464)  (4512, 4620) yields 1.16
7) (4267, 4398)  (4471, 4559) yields 1.30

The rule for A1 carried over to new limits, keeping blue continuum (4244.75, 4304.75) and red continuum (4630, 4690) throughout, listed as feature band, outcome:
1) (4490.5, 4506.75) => -2.4 angstrom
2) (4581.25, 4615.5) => -2.0 angstrom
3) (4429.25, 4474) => -3.0 angstrom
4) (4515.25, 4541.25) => -1.6 angstrom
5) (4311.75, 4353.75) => -3.2 angstrom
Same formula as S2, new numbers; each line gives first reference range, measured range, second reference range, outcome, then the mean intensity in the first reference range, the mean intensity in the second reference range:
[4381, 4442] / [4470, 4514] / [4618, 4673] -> -3.9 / 4.8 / 5.71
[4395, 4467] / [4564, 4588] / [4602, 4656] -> -0.7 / 4.95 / 5.79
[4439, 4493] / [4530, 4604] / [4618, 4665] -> -0.7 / 5.15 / 5.77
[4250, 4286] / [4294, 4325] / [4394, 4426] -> 4.4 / 3.99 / 4.95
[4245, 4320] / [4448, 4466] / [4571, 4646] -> -0.1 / 3.81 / 5.75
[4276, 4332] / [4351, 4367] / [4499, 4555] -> -2.0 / 3.86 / 5.5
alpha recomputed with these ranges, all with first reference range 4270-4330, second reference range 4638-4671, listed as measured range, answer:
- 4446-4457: -0.08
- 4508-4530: -0.13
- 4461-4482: -0.13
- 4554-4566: -0.13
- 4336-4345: -0.04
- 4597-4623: -0.08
